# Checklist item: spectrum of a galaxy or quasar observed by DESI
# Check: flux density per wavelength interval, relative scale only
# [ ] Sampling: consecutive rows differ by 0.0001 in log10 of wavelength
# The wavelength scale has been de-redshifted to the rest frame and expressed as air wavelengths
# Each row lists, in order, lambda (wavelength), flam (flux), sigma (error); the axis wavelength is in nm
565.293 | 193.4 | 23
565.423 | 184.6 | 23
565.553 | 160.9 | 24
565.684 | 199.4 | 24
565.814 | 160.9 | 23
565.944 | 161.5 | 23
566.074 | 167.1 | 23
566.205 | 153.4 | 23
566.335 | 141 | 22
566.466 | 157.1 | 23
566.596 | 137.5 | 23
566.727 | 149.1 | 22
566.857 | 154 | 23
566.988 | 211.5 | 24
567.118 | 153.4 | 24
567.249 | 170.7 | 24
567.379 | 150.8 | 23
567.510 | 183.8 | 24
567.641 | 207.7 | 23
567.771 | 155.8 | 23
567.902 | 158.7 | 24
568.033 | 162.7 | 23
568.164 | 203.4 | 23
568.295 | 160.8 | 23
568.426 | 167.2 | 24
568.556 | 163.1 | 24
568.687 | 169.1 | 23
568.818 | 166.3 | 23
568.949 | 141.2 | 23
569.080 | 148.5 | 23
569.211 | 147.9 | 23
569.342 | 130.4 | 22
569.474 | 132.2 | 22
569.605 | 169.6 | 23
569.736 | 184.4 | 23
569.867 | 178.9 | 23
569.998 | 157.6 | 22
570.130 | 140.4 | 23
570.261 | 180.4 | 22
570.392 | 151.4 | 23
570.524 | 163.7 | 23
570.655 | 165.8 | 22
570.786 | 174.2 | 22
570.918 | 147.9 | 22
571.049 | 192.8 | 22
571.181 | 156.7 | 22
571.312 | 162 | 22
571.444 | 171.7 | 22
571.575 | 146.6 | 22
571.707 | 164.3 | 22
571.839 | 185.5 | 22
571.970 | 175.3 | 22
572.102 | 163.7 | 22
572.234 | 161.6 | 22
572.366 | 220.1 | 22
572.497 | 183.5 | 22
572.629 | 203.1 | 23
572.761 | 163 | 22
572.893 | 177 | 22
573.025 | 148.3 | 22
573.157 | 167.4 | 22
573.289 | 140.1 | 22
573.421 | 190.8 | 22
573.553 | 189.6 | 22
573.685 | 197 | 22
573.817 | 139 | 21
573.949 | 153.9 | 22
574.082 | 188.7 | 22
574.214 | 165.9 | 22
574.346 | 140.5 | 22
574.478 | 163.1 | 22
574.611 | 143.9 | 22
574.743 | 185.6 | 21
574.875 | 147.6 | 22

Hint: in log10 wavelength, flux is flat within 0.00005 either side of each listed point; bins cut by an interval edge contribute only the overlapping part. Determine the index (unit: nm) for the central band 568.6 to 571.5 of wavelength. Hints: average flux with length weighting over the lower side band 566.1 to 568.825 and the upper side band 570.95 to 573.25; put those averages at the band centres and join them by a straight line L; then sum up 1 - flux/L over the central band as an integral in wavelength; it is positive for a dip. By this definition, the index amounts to 0.15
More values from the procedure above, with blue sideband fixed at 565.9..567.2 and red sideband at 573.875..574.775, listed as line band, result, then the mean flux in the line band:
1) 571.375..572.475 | -0.089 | 174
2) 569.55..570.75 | -0.044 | 166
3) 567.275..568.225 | -0.091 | 174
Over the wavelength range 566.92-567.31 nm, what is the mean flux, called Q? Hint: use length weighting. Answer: 178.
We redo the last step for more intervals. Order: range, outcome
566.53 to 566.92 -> 147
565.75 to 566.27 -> 161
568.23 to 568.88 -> 165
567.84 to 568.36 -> 171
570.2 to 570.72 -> 165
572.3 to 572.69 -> 202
